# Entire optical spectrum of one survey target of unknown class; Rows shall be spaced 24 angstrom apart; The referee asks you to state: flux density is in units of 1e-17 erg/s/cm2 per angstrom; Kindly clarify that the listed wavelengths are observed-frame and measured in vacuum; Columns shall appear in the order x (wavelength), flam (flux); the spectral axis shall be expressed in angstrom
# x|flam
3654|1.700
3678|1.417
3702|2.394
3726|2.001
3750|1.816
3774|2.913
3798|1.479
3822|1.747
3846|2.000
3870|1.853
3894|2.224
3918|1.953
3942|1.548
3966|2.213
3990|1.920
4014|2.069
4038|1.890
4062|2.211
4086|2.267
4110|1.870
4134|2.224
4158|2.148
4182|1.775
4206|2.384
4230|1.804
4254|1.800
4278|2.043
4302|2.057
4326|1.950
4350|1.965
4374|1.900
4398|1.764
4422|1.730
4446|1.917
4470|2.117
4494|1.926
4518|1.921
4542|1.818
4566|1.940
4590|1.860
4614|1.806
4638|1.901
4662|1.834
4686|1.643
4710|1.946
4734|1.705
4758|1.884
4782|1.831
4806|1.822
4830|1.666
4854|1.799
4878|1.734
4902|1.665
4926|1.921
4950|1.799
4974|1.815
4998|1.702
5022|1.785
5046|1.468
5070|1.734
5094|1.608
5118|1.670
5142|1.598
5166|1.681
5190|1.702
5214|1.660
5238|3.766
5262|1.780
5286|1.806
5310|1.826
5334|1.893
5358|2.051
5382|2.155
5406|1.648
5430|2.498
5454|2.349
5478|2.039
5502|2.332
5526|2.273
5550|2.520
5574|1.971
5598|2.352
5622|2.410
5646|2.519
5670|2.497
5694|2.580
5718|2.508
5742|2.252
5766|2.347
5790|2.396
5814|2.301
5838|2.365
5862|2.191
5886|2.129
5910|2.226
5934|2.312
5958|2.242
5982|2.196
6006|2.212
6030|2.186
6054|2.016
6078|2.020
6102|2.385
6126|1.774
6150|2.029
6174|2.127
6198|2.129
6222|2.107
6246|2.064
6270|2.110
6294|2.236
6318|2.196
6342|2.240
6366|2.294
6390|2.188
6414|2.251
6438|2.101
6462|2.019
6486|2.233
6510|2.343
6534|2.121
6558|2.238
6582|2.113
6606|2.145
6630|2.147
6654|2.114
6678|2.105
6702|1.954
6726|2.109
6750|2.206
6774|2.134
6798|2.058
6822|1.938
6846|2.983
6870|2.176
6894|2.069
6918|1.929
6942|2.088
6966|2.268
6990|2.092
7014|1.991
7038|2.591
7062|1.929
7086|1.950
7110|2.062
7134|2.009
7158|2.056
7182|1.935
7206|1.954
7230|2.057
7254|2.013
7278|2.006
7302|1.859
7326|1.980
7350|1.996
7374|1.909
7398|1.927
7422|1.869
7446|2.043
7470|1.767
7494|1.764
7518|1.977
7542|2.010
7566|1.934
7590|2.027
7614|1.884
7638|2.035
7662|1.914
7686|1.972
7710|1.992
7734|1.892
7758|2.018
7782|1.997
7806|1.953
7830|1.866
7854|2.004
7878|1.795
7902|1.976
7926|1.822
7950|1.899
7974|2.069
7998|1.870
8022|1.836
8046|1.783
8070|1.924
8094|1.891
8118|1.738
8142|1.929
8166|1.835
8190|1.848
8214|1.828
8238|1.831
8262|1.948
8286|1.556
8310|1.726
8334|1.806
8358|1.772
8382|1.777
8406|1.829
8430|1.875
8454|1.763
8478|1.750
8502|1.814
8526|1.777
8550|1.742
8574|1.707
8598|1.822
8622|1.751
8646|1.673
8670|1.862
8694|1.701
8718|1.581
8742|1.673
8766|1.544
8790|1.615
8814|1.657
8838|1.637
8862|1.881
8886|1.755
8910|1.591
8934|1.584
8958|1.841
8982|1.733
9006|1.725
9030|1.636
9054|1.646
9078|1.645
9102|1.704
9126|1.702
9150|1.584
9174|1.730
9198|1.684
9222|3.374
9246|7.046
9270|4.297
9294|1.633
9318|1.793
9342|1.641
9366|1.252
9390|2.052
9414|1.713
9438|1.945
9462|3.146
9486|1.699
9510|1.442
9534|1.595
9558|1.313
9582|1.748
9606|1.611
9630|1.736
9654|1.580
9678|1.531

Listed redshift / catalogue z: 0.41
